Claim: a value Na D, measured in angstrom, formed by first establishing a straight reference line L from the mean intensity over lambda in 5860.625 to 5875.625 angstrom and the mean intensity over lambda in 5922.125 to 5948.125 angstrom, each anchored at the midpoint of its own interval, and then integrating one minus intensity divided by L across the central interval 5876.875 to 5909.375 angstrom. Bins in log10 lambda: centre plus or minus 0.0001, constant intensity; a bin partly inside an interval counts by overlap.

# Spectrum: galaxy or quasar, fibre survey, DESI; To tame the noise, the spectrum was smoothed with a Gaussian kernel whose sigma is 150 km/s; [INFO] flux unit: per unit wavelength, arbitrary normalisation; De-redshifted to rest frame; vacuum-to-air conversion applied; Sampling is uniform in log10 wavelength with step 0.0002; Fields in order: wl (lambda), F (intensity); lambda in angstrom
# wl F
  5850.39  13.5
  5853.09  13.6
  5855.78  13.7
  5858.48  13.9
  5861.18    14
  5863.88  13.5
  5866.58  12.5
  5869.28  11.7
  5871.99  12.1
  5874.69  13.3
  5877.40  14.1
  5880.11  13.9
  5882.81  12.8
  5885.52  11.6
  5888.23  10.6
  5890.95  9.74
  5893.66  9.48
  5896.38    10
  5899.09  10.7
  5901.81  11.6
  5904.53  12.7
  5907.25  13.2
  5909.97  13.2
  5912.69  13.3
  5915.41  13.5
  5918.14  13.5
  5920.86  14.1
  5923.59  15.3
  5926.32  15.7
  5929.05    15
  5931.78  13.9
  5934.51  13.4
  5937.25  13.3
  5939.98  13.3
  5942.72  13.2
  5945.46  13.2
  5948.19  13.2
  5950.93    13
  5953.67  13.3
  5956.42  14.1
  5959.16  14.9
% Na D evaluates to 3.8 angstrom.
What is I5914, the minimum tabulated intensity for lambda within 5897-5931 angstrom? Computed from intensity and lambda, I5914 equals 10.7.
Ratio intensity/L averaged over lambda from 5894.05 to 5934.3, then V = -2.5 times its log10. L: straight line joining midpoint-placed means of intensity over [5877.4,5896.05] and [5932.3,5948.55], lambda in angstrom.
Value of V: -0.06 mag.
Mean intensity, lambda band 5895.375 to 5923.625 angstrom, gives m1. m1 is 12.8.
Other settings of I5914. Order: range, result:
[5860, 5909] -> 9.48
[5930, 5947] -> 13.2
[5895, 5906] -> 10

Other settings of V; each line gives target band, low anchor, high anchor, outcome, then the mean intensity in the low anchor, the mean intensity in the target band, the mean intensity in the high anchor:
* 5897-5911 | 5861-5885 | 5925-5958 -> 0.10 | 13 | 12.1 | 13.7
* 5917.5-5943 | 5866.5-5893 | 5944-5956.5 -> -0.09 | 12.1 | 14.1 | 13.3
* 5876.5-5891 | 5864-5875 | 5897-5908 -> -0.01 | 12.4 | 12.3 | 11.9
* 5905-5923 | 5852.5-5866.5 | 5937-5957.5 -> -0.01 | 13.6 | 13.5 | 13.3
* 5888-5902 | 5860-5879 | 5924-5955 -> 0.28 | 13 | 10.2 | 13.7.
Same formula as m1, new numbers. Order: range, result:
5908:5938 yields 14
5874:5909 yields 11.8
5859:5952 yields 12.9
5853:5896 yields 12.4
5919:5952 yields 13.9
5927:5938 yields 14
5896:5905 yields 11.2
